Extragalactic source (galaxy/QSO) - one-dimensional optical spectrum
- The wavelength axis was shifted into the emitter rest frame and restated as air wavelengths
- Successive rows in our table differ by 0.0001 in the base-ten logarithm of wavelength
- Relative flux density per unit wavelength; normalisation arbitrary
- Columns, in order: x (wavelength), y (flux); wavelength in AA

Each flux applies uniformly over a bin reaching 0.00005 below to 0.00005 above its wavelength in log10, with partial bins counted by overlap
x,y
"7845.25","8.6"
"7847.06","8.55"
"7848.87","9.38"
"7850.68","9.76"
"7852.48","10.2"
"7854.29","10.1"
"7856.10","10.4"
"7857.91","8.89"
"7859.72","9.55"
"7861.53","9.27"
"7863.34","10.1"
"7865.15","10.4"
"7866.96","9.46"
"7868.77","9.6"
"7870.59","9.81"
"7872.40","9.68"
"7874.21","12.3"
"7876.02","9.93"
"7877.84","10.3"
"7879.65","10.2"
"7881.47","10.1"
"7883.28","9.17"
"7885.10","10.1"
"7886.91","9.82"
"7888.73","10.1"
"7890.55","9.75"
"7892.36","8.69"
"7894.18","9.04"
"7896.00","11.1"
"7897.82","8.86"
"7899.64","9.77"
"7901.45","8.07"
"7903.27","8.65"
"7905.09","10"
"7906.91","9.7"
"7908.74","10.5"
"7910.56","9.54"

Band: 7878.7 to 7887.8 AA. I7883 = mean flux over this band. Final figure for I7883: 9.89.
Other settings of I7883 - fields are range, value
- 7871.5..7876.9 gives 10.7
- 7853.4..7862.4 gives 9.64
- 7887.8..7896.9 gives 9.73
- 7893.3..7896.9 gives 10.1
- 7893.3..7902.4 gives 9.37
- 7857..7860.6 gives 9.22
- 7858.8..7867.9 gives 9.76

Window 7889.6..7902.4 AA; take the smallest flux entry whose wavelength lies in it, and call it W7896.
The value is 8.07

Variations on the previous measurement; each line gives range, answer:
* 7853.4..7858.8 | 8.89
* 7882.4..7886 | 9.17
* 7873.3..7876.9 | 9.93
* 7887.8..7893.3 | 8.69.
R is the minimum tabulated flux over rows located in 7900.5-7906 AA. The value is 8.07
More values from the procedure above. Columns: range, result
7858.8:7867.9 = 9.27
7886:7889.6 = 9.82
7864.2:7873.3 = 9.46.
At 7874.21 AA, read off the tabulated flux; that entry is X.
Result 12.3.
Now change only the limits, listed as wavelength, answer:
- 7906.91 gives 9.7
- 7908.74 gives 10.5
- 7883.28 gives 9.17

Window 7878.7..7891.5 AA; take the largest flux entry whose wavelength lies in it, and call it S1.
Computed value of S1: 10.2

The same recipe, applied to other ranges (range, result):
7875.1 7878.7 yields 10.3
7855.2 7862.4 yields 10.4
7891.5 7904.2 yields 11.1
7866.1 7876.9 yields 12.3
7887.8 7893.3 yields 10.1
